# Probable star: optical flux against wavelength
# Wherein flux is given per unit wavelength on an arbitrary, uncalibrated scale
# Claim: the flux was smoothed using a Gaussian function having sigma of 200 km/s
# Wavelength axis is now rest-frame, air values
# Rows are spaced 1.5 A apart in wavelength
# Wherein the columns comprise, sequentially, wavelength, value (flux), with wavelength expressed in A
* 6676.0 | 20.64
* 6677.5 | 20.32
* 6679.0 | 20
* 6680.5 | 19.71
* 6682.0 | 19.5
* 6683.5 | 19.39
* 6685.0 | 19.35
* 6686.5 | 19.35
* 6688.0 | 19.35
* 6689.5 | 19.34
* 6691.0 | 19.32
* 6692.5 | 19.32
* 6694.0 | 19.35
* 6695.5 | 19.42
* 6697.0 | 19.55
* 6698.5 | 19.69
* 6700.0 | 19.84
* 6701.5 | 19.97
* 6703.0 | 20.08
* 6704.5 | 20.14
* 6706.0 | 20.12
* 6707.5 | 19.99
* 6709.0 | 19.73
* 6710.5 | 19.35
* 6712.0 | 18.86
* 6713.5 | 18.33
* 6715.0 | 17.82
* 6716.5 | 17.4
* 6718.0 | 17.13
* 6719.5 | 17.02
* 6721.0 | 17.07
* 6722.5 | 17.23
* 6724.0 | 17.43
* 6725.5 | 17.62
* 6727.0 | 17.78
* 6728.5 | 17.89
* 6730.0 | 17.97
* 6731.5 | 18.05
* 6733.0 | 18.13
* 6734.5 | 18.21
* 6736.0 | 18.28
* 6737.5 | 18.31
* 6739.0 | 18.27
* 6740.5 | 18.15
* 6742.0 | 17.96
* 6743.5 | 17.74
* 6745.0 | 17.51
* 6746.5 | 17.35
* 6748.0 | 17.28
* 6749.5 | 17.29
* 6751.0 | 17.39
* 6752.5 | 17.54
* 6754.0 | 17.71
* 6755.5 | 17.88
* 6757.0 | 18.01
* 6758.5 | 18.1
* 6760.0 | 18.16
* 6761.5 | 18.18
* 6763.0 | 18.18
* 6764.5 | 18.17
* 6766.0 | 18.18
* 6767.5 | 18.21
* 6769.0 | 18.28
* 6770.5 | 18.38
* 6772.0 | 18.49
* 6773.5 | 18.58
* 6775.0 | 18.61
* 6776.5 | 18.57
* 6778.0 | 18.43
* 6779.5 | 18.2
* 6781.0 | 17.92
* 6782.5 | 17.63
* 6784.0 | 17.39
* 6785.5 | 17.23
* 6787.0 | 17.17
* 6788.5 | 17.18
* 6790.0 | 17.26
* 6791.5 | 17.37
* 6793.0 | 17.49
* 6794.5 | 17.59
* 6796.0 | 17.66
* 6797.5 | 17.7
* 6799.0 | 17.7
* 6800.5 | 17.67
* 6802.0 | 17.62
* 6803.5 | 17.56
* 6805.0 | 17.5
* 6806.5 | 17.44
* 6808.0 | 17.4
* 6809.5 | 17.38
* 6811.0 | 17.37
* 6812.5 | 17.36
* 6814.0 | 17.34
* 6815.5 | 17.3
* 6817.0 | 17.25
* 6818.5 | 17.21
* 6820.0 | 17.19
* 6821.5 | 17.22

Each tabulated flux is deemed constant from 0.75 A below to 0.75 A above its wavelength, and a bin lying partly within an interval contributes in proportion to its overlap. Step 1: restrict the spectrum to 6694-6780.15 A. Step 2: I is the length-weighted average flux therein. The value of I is 18.3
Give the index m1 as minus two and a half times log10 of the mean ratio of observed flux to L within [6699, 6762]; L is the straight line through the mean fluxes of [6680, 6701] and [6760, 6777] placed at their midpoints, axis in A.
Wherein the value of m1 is 0.04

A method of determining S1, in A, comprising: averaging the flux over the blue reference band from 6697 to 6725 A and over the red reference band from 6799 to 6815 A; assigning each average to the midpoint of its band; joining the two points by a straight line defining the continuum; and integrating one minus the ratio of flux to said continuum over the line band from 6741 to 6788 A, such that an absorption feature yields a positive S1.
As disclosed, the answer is 0.3 A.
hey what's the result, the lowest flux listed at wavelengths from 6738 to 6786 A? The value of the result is 17.23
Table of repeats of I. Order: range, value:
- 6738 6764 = 17.8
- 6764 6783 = 18.3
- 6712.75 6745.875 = 17.8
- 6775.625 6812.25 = 17.6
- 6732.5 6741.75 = 18.2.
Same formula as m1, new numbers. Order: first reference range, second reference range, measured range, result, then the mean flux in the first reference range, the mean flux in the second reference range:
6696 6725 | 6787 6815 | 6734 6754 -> 0.031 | 18.8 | 17.5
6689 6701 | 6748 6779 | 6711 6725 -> 0.083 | 19.5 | 18.1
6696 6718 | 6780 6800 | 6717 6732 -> 0.083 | 19.3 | 17.5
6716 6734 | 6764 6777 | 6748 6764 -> 0.018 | 17.6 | 18.4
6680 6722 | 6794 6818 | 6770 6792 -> -0.001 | 19.1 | 17.5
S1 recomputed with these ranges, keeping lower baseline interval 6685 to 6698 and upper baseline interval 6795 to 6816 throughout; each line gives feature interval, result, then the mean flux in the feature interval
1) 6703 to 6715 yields -0.2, 19.4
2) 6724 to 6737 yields 0.5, 18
